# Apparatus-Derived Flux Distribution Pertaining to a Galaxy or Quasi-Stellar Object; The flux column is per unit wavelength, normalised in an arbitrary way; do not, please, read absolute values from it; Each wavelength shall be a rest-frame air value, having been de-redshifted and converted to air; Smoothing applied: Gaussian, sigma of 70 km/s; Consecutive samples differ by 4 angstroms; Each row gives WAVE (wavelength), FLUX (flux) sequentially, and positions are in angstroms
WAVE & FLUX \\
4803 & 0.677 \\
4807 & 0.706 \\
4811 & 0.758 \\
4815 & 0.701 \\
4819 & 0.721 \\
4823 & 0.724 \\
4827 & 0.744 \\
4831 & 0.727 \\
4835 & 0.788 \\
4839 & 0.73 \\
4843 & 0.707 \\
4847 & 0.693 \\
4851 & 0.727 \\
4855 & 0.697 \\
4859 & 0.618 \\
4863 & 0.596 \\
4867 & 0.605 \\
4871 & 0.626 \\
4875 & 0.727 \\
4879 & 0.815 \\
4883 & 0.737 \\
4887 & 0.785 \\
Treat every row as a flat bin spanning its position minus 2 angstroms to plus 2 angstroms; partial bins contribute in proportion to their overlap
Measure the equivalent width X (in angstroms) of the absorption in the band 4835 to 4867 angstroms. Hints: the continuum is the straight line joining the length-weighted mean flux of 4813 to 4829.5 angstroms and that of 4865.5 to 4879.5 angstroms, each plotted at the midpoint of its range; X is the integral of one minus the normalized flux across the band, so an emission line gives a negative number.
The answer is 0.8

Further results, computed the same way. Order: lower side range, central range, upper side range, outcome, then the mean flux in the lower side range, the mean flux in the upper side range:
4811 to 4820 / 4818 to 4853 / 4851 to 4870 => -2.3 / 0.72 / 0.639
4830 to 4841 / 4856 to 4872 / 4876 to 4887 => 3.1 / 0.75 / 0.773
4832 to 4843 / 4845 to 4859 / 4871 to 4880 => 0.9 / 0.747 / 0.734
